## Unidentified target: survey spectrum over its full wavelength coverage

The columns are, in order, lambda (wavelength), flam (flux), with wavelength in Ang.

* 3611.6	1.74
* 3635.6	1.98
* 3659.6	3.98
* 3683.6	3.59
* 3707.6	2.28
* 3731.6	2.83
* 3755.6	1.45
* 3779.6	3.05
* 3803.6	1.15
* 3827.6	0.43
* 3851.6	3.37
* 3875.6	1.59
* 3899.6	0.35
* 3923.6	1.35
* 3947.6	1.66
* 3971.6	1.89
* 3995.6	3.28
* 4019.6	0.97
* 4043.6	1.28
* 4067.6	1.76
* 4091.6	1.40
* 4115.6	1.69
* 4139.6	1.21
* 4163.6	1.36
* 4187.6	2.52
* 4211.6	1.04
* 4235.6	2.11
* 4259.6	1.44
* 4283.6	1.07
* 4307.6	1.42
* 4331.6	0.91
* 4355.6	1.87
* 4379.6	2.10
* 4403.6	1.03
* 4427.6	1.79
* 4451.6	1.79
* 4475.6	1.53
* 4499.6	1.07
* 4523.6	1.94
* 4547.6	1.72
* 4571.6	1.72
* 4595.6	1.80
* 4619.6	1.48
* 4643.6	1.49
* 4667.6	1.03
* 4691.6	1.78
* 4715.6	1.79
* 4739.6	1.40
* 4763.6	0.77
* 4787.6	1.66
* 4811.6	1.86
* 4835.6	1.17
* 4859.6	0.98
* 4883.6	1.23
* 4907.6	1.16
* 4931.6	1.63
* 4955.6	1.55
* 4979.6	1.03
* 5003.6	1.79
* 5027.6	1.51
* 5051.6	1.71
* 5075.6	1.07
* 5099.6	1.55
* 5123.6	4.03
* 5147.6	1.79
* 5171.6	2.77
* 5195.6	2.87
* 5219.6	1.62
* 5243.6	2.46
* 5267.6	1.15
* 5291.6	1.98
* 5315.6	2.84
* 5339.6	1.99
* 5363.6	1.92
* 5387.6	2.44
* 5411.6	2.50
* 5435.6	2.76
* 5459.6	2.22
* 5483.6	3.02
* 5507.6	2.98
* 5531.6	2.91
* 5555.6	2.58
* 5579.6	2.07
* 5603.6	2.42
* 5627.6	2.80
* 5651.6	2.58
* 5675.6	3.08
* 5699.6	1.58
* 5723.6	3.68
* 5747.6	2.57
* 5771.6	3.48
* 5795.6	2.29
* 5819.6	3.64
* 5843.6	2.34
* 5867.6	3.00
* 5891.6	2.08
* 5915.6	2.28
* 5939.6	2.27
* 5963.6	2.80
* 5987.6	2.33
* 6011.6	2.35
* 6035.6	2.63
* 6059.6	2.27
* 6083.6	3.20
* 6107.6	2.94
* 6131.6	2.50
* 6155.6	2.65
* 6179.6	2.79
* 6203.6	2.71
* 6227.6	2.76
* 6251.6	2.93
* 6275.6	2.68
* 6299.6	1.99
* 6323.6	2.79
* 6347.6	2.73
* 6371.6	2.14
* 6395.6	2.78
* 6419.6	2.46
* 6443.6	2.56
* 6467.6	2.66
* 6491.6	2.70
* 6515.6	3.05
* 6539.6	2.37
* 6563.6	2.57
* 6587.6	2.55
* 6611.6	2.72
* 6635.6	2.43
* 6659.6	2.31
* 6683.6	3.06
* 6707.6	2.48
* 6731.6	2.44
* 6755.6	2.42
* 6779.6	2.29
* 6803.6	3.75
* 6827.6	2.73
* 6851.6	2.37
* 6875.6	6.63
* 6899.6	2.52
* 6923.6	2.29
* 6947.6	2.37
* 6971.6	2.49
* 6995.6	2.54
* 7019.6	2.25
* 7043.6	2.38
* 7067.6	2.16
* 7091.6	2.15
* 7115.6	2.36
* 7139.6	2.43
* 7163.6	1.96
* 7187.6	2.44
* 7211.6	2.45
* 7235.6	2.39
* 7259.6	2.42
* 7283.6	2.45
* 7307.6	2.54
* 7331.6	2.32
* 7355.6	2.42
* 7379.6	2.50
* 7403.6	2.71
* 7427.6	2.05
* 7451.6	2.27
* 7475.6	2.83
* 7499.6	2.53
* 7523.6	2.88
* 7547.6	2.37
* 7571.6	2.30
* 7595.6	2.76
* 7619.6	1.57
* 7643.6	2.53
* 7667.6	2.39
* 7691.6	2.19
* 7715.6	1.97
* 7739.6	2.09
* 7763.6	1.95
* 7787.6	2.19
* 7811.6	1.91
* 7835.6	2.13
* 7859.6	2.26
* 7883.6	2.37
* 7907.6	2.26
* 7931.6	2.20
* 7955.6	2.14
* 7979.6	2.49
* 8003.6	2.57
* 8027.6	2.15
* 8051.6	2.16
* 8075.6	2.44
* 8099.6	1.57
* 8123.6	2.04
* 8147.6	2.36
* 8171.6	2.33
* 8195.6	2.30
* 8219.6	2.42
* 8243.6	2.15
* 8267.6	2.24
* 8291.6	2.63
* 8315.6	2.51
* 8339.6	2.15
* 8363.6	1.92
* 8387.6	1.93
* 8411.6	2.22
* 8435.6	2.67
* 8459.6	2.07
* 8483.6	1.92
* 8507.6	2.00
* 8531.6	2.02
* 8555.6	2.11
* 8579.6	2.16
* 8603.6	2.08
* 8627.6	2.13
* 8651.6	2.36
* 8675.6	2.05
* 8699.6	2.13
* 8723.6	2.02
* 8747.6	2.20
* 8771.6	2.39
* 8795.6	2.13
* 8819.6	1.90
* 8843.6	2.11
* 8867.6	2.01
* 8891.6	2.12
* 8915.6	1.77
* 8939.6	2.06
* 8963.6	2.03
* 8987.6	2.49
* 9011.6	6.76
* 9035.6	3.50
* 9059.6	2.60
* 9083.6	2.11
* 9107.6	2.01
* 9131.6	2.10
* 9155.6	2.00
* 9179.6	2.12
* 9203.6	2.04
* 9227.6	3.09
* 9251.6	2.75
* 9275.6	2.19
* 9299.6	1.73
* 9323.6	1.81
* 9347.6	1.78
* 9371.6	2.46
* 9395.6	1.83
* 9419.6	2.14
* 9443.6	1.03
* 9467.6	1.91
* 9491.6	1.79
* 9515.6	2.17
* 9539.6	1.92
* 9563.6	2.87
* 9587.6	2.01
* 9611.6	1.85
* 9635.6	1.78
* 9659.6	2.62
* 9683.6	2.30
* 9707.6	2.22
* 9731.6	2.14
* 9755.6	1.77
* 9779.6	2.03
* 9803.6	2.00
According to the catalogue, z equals 0.37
